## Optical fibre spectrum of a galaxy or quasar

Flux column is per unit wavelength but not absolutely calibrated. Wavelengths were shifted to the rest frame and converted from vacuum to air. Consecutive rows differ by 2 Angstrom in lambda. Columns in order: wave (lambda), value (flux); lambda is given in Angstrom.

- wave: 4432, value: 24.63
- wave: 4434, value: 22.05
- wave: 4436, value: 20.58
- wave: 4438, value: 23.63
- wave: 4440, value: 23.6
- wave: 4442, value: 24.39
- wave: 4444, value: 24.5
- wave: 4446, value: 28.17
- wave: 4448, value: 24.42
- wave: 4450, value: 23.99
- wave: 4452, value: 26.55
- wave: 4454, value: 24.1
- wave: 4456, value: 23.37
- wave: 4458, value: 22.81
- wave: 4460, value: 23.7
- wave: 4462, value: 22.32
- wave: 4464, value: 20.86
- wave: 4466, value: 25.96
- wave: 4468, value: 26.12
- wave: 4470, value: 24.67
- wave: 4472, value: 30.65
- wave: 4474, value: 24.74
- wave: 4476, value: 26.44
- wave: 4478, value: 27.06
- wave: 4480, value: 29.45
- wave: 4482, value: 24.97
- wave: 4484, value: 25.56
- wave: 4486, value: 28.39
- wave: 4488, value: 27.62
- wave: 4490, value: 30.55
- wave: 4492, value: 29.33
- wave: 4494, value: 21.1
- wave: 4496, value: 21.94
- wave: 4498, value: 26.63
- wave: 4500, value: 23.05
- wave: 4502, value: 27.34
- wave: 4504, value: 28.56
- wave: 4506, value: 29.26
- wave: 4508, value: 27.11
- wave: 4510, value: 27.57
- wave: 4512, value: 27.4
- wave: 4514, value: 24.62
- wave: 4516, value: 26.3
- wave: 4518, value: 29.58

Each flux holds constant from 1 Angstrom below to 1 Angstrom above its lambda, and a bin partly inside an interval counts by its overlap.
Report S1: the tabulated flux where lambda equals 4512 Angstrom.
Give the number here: 27.4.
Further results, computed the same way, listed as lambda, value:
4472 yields 30.65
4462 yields 22.32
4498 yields 26.63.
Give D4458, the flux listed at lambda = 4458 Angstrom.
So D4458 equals 22.81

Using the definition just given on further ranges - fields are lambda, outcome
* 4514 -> 24.62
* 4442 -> 24.39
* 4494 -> 21.1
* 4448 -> 24.42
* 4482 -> 24.97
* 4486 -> 28.39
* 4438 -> 23.63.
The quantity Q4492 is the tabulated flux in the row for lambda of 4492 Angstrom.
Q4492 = 29.33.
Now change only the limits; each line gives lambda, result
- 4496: 21.94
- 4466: 25.96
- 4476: 26.44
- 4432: 24.63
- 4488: 27.62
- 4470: 24.67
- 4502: 27.34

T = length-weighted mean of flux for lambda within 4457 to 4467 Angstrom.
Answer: 23.1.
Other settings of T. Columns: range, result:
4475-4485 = 26.7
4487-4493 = 29.2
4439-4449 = 25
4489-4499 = 25.9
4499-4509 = 27.1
